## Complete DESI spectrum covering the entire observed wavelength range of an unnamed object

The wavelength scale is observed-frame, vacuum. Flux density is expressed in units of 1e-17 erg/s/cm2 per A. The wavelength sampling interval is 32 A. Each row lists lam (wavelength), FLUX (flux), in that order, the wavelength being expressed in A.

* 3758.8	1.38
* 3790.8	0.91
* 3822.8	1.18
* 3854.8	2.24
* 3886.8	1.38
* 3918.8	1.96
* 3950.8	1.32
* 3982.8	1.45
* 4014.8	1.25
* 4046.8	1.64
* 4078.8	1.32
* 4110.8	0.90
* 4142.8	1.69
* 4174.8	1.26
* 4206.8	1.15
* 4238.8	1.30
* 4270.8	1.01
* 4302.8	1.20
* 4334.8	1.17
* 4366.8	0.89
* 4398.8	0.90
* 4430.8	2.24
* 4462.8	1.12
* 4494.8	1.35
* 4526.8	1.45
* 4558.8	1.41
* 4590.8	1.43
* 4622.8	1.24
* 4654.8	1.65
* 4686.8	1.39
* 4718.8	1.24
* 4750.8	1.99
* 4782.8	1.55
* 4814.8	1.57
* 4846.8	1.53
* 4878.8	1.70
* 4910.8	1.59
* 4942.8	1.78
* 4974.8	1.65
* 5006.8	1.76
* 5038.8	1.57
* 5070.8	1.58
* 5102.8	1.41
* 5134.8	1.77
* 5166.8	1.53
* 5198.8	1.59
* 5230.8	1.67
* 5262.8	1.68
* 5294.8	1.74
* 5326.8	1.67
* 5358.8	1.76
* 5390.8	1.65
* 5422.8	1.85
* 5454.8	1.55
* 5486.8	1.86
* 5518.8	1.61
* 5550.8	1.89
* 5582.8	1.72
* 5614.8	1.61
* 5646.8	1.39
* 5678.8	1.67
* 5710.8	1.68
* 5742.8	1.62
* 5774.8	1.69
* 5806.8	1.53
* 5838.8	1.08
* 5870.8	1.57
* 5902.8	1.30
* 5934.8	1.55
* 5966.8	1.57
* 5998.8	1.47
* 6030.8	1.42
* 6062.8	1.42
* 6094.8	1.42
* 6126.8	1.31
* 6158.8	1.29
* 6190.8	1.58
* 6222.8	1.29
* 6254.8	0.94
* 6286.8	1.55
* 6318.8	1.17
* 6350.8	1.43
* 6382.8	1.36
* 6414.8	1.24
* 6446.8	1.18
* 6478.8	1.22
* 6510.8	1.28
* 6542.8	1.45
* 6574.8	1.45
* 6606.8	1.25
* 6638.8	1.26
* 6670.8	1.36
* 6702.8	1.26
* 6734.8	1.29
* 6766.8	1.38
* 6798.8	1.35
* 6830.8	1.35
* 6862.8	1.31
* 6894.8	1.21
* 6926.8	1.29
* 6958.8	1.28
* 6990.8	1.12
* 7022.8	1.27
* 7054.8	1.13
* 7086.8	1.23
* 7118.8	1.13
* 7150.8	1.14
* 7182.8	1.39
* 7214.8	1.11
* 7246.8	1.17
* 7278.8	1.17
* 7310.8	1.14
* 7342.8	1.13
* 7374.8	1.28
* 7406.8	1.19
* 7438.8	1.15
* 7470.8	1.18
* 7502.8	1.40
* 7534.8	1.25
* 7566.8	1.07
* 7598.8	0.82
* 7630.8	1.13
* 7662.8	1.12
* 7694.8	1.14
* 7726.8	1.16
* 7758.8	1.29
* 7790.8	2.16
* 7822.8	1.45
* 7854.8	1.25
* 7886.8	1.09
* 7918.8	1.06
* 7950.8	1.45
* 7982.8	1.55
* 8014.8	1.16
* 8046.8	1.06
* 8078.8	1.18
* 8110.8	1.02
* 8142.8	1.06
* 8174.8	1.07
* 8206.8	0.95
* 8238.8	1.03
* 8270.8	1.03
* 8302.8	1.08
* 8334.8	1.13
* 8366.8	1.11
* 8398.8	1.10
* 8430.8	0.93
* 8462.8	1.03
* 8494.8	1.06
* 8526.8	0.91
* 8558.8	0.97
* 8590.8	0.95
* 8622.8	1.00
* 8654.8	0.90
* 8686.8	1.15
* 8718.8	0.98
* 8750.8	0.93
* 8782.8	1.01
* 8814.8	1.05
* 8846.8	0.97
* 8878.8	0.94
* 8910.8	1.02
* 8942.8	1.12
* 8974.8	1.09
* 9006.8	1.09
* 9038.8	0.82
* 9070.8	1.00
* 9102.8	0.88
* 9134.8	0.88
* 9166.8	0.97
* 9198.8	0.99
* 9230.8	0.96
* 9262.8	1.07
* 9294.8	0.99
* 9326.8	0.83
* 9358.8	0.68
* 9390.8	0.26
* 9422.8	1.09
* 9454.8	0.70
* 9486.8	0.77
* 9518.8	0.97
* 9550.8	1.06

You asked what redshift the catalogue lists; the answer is 0.19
